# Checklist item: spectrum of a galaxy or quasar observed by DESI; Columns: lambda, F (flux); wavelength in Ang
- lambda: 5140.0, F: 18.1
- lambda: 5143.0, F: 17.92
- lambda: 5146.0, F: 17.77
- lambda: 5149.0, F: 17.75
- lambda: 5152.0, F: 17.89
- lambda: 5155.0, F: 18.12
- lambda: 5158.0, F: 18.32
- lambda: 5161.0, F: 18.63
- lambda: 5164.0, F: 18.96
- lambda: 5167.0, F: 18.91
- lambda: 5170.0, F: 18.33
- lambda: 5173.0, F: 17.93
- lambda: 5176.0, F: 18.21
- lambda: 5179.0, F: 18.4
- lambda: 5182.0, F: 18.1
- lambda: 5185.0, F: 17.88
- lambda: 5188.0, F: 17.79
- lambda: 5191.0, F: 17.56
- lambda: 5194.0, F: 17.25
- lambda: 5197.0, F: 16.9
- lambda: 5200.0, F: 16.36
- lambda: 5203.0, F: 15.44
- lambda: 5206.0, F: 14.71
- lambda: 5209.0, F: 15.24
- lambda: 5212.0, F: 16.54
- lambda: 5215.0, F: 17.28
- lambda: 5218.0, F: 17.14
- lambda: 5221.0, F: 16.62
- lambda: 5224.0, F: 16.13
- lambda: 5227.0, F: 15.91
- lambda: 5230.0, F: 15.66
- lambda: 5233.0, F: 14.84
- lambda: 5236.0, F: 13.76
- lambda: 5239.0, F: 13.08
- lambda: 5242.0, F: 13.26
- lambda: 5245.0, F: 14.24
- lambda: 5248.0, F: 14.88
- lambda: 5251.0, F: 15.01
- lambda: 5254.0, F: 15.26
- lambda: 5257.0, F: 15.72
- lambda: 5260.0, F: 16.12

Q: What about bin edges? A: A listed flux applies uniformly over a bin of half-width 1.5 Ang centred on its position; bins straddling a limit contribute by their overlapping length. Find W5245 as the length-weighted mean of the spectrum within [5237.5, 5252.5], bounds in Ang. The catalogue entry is 14.1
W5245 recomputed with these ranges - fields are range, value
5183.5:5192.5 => 17.7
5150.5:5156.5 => 18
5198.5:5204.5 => 15.9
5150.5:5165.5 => 18.4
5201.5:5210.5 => 15.1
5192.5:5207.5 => 16.1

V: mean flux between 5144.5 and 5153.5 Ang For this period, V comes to 17.8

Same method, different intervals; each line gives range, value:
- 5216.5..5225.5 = 16.6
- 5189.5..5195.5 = 17.4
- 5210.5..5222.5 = 16.9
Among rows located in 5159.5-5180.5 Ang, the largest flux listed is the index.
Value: 18.96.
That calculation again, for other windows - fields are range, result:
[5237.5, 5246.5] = 14.24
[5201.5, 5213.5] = 16.54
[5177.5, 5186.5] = 18.4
